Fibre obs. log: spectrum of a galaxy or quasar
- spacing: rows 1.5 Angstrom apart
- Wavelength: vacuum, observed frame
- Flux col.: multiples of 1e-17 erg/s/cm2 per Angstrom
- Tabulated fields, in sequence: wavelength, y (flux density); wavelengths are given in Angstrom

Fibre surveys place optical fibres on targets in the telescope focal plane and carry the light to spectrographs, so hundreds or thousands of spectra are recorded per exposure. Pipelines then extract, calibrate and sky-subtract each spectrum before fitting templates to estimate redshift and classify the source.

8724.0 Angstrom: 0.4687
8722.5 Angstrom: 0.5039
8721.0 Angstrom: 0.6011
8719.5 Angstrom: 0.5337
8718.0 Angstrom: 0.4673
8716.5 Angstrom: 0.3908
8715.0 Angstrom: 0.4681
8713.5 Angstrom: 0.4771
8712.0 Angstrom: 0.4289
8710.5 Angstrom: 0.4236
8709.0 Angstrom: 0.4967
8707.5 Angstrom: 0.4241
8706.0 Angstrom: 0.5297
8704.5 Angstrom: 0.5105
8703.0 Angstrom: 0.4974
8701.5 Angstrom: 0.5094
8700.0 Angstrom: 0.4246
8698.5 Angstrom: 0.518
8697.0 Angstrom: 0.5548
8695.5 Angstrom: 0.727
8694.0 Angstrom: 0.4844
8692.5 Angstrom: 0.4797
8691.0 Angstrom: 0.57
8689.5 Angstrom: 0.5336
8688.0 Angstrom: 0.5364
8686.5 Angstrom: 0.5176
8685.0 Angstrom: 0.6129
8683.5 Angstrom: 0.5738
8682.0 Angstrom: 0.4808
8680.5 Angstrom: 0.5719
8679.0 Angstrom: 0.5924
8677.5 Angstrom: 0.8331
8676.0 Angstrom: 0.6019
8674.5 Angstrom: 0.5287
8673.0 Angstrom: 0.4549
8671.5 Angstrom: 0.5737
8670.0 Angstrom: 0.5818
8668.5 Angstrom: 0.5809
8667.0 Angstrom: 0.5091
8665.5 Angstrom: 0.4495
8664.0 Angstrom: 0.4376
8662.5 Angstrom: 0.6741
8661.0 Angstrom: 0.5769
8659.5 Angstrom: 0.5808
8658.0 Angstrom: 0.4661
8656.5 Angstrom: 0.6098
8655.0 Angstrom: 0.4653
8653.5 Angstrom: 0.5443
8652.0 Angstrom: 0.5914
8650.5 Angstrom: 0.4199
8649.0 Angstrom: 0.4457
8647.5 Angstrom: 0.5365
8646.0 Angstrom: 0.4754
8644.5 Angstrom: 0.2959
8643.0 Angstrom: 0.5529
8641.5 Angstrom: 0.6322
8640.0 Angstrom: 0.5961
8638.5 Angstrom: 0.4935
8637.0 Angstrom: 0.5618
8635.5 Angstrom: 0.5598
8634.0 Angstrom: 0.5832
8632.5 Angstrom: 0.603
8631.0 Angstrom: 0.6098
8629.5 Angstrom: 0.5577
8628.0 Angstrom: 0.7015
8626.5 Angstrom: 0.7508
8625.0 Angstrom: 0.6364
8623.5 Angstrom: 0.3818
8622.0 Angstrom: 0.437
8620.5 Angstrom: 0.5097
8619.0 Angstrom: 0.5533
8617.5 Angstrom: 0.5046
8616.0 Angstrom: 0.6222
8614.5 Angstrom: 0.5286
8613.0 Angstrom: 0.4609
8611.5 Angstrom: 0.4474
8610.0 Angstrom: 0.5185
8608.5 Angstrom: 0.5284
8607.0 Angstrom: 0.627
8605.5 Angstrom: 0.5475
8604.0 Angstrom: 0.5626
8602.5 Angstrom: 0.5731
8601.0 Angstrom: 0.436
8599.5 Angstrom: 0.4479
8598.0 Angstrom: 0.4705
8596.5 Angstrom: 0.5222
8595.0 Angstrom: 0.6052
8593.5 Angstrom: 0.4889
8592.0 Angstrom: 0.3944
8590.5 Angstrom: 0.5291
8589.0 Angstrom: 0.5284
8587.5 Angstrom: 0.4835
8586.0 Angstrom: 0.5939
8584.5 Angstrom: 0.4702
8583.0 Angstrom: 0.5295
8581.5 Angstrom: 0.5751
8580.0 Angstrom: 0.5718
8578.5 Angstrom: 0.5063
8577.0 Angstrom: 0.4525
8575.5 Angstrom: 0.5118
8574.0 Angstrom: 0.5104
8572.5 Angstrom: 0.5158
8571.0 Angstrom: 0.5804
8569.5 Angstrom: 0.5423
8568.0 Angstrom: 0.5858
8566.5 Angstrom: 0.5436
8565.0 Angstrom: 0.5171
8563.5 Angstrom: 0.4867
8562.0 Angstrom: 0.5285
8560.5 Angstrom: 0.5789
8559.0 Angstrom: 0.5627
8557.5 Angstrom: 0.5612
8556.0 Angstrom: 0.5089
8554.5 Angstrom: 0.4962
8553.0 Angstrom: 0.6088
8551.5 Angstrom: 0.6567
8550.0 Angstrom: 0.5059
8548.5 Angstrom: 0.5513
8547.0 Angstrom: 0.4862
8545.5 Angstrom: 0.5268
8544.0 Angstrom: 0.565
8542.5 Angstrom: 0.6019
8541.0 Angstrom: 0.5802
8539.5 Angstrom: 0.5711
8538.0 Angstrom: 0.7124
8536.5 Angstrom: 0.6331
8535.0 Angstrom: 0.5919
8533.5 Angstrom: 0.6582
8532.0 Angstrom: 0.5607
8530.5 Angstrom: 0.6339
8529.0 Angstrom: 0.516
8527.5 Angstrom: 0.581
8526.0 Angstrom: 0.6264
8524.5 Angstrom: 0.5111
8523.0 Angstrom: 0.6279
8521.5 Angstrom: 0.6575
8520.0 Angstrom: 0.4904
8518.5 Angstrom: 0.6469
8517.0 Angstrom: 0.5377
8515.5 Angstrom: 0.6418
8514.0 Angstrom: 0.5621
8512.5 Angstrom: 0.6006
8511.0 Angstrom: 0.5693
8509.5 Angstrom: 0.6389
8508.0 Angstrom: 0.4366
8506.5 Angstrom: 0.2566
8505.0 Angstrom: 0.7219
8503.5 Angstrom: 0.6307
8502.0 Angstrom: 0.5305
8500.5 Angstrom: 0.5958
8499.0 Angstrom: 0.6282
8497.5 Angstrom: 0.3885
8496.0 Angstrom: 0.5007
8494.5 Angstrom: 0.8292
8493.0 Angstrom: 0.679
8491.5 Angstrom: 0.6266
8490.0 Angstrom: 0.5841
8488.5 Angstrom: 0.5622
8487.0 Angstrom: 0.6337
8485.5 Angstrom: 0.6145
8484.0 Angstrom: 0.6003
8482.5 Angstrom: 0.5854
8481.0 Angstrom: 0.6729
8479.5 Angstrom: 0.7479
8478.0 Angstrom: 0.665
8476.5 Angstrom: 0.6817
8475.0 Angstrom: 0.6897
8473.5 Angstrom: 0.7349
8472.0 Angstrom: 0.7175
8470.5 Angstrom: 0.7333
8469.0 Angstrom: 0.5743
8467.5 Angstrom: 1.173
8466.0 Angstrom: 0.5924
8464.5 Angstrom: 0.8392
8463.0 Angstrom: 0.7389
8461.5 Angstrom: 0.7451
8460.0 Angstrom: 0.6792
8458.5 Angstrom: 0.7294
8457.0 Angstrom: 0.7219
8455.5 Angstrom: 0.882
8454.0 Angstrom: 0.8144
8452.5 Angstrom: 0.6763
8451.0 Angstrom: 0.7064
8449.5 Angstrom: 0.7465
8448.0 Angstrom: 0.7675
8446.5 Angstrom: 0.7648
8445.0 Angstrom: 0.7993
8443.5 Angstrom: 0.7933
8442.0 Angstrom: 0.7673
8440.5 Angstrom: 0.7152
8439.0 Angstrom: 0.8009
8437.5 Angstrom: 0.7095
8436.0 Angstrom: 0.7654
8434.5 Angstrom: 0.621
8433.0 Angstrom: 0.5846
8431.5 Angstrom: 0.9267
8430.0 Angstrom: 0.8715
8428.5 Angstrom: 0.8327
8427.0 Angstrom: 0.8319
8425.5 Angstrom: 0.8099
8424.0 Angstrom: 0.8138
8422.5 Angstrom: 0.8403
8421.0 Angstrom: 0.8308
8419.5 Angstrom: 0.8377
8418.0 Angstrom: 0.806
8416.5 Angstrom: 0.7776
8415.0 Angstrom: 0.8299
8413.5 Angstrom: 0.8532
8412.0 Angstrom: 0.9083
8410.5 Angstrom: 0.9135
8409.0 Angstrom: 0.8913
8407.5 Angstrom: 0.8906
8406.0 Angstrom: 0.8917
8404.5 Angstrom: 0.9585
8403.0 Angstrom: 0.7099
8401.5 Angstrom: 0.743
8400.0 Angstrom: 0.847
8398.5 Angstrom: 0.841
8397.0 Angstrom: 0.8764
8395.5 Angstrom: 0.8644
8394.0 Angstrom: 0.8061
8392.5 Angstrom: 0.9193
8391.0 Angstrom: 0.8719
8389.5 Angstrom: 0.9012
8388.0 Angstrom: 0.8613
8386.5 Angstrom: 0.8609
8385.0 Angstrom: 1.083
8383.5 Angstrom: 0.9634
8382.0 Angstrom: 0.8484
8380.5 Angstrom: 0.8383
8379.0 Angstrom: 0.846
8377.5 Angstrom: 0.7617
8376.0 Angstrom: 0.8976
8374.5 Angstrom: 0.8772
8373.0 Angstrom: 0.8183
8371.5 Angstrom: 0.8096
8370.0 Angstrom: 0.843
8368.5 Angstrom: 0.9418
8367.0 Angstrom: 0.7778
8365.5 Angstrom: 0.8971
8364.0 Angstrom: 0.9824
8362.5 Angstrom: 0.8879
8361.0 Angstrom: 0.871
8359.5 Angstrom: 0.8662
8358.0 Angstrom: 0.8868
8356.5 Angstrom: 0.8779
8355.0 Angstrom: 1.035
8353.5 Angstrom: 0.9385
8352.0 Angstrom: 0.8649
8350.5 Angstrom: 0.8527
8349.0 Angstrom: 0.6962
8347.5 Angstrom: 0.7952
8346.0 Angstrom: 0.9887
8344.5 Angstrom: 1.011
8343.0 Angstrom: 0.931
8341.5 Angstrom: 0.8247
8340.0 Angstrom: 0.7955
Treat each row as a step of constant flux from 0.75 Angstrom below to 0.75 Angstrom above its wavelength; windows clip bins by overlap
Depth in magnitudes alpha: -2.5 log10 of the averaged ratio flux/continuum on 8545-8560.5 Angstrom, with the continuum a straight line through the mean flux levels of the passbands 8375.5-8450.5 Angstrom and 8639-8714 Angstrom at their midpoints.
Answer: 0.22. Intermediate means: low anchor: 0.829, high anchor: 0.53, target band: 0.548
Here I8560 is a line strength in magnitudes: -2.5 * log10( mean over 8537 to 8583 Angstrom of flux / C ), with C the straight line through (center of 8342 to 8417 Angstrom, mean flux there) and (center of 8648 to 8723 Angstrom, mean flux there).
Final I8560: 0.21 mag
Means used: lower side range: 0.874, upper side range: 0.527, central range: 0.55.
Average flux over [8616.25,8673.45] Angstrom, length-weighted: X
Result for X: 0.541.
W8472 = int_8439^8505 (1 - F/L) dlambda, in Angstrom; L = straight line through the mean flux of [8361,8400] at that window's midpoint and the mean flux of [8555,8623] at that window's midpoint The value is 2.4 Angstrom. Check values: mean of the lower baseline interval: 0.874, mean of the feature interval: 0.696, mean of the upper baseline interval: 0.523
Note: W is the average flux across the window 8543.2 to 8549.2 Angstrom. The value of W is 0.533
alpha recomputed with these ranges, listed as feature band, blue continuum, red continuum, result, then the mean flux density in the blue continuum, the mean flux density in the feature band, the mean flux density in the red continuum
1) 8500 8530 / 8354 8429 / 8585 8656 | 0.20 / 0.865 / 0.569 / 0.53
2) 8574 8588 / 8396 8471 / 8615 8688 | 0.20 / 0.796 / 0.522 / 0.55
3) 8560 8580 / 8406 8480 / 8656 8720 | 0.22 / 0.78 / 0.529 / 0.53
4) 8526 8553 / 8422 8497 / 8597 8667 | 0.09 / 0.728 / 0.586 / 0.534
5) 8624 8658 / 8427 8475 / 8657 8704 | 0.06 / 0.759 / 0.552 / 0.55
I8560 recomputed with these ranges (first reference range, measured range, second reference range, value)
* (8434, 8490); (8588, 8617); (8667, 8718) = 0.168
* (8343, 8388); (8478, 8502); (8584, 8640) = 0.154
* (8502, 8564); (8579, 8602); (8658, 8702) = 0.108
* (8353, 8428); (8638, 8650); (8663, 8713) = 0.160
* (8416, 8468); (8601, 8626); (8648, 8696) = 0.155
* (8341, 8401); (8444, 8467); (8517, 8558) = -0.037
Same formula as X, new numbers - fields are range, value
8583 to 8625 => 0.513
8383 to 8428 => 0.86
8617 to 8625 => 0.491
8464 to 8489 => 0.695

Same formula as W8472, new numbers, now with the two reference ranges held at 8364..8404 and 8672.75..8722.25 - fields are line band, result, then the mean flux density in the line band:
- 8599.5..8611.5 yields 1.81 Angstrom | 0.53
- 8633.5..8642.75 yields 0.31 Angstrom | 0.57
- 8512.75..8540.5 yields 4.34 Angstrom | 0.598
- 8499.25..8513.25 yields 3.34 Angstrom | 0.556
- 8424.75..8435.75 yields 0.41 Angstrom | 0.782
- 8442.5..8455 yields 0.48 Angstrom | 0.761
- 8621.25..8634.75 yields 0.35 Angstrom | 0.585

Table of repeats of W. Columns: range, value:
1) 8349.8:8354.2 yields 0.885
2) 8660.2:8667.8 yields 0.53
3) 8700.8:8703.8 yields 0.503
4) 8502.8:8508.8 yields 0.512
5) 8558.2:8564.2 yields 0.54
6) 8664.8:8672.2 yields 0.539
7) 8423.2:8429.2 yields 0.822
